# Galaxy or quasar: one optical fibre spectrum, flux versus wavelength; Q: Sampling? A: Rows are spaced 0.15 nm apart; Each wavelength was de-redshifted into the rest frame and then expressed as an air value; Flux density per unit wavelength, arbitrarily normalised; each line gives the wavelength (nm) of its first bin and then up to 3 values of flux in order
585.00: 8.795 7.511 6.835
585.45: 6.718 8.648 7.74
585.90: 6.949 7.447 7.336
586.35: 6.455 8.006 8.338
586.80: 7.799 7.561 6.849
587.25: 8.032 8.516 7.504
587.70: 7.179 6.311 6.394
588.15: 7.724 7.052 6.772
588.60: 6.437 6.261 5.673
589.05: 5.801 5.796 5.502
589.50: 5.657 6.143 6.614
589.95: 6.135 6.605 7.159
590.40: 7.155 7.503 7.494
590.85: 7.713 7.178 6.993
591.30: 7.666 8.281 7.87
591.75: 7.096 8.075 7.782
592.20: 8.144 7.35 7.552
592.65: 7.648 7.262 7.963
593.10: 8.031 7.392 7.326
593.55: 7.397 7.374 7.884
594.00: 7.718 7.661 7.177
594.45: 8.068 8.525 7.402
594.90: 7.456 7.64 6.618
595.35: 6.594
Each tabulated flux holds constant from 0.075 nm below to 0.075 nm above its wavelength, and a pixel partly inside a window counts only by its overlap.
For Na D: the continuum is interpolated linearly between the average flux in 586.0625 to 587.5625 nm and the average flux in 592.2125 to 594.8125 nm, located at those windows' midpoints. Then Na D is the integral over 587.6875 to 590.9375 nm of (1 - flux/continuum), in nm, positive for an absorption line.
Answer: 0.45 nm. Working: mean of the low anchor 7.64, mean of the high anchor 7.64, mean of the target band 6.59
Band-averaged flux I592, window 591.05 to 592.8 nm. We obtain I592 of 7.65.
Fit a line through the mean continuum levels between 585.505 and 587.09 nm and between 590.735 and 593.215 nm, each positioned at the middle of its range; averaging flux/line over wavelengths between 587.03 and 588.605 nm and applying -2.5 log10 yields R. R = 0.060 mag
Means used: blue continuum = 7.58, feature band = 7.19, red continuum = 7.66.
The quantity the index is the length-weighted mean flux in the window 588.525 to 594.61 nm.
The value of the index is 7.18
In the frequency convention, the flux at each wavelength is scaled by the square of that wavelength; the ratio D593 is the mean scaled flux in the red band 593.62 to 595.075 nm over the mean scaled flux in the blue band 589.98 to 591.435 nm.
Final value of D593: 1.1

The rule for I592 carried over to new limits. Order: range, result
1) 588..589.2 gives 6.48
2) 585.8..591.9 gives 7.04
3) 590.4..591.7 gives 7.55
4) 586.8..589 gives 7.03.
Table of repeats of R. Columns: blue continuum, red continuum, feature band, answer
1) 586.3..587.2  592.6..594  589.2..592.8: 0.06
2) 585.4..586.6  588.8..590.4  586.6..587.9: -0.09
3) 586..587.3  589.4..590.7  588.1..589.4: 0.11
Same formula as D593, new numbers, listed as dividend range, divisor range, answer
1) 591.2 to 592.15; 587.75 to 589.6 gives 1.25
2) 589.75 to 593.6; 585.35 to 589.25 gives 1.06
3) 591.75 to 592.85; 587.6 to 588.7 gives 1.14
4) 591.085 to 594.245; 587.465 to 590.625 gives 1.18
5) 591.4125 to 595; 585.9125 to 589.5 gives 1.12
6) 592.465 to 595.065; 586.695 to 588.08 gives 1.06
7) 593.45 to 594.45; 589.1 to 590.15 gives 1.27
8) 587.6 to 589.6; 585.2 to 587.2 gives 0.86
